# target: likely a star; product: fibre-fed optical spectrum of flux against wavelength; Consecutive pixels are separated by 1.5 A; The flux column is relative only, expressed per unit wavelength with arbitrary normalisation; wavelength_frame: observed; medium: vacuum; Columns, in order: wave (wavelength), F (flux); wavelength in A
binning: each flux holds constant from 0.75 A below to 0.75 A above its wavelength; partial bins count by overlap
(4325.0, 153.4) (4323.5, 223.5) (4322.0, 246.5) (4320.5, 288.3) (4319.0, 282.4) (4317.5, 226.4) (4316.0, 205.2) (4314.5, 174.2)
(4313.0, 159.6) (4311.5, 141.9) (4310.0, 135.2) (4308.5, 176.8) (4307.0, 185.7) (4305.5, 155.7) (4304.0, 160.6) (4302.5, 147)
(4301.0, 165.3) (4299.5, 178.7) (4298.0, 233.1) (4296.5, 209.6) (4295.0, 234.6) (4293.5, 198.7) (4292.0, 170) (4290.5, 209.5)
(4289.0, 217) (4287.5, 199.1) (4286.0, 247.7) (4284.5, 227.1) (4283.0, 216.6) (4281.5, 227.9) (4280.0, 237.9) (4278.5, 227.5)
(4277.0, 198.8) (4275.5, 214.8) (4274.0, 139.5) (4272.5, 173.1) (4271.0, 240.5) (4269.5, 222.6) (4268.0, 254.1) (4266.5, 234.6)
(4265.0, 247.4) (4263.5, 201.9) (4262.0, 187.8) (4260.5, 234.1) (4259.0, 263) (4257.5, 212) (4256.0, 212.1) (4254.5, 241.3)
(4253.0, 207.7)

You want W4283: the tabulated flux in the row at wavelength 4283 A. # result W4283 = 216.6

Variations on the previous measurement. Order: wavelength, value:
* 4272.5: 173.1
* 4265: 247.4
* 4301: 165.3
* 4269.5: 222.6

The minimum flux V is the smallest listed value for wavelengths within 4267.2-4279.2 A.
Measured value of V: 139.5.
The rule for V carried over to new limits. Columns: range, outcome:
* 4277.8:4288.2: 199.1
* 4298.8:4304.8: 147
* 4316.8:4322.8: 226.4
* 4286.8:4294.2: 170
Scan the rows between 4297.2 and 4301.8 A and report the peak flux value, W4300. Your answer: 233.1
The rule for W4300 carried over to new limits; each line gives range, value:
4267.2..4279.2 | 254.1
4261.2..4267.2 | 247.4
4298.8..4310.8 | 185.7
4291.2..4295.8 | 234.6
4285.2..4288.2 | 247.7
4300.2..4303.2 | 165.3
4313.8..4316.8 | 205.2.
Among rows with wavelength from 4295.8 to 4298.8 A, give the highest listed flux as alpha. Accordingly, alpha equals 233.1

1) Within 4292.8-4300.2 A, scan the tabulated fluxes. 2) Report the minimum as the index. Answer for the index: 178.7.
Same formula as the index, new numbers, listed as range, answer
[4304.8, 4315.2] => 135.2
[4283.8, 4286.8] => 227.1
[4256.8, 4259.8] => 212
